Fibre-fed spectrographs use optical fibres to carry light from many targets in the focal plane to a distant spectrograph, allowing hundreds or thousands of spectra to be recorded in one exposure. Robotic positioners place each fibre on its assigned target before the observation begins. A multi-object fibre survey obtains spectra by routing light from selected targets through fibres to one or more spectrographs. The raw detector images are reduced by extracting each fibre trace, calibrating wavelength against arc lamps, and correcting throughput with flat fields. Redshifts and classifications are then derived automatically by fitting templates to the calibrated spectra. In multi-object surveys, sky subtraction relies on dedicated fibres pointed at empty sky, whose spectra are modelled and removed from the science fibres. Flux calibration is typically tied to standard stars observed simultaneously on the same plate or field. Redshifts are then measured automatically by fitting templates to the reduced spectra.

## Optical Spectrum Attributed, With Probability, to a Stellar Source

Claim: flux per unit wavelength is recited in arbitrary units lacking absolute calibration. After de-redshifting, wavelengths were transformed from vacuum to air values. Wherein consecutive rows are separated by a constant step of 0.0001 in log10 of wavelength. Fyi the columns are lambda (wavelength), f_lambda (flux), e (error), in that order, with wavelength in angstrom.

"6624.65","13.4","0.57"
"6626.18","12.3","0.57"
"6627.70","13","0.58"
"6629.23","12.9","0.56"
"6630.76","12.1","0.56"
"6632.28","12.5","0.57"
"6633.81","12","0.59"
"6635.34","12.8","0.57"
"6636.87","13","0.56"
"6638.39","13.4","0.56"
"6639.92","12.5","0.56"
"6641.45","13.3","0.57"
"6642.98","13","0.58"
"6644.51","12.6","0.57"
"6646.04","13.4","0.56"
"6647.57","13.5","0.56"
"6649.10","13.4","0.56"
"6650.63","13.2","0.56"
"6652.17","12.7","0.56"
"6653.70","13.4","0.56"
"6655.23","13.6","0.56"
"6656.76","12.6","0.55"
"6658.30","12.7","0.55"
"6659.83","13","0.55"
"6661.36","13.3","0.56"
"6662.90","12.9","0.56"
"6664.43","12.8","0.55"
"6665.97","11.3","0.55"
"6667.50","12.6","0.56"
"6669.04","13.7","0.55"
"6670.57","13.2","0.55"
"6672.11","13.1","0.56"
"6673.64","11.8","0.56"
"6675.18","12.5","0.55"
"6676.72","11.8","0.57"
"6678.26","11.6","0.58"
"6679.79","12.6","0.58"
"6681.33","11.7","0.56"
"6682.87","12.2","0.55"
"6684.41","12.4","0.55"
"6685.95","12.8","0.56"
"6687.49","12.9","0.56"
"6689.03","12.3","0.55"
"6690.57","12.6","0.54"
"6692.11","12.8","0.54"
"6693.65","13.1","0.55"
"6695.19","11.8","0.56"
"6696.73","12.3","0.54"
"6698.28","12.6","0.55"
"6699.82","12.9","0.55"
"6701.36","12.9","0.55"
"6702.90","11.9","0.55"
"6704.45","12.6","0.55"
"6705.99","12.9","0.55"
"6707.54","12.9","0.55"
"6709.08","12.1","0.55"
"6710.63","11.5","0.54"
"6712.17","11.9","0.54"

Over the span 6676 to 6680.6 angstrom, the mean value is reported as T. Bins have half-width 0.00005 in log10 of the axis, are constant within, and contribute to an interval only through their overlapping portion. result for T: 12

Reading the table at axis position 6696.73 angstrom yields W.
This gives 12.3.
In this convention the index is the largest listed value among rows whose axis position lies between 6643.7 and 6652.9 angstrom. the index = 13.5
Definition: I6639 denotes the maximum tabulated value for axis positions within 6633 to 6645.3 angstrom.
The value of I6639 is 13.4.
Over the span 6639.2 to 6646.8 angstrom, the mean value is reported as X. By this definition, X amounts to 13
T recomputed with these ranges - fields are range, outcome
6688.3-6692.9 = 12.6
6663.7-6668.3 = 12.2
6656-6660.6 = 12.8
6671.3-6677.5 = 12.3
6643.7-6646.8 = 13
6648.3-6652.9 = 13.1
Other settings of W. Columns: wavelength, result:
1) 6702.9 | 11.9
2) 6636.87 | 13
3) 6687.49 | 12.9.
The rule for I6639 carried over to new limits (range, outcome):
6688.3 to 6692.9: 12.8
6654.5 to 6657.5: 13.6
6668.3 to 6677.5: 13.7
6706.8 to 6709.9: 12.9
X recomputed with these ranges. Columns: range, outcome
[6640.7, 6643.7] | 13.1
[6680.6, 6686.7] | 12.3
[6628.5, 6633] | 12.5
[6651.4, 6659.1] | 13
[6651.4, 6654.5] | 13.1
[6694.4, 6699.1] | 12.2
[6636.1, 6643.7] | 13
